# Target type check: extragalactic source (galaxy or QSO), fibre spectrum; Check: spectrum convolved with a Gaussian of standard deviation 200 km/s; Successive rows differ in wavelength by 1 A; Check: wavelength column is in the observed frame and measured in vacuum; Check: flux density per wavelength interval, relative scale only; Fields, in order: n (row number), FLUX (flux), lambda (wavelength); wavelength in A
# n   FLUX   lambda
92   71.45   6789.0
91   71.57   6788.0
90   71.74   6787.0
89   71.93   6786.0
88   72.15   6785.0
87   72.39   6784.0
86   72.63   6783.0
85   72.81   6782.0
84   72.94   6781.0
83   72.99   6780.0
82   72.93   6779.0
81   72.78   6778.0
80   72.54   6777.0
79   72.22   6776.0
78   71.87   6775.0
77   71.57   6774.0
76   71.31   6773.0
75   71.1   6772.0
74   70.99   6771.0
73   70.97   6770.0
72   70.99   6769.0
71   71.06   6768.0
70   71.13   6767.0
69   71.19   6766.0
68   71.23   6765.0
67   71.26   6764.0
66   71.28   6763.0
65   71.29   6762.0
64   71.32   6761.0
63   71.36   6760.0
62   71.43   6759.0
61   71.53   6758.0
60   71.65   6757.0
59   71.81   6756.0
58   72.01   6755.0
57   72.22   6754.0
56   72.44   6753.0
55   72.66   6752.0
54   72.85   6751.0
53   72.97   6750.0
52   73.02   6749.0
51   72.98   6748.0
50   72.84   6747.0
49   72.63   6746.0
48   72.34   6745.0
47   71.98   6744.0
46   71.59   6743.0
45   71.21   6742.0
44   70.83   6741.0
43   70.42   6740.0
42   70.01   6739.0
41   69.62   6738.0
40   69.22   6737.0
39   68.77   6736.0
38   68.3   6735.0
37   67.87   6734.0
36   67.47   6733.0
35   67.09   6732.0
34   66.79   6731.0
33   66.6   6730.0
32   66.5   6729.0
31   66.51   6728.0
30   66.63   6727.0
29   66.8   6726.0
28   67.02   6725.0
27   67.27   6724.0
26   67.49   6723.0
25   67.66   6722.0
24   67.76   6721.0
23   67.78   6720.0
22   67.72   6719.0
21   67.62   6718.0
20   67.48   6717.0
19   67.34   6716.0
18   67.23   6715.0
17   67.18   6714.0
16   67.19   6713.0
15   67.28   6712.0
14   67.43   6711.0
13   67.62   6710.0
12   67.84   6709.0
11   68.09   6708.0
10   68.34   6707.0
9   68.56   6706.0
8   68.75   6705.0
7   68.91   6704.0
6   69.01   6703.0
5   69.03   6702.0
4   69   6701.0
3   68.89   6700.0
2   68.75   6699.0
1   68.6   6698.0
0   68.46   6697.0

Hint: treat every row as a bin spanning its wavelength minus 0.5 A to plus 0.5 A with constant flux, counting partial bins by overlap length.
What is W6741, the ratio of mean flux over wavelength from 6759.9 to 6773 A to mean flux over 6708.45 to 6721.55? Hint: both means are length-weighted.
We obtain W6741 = 1.1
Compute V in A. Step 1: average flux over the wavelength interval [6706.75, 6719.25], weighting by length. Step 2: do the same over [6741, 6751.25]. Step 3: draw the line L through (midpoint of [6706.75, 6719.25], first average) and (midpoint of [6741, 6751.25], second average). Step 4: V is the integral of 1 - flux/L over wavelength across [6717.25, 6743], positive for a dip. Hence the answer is 0.7 A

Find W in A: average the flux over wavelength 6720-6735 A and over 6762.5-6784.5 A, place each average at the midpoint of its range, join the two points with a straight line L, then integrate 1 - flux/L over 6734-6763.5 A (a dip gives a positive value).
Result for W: -0.9 A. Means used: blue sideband 67.2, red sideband 71.8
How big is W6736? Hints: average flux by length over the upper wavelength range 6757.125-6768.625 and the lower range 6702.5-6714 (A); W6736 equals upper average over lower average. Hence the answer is 1.0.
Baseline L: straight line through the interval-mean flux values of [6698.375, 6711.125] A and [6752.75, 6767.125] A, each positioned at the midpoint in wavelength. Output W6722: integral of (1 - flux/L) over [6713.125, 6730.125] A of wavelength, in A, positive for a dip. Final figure 0.5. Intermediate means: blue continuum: 68.5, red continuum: 71.5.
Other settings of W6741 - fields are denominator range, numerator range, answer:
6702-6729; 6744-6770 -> 1.06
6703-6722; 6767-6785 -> 1.06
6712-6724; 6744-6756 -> 1.08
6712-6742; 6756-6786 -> 1.06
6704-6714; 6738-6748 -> 1.05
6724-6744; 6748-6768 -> 1.05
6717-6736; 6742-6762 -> 1.07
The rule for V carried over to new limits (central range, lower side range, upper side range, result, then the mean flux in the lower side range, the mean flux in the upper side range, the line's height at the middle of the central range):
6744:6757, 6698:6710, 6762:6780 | -0.3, 68.6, 71.6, 70.7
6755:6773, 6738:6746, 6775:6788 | 0.1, 71.2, 72.4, 71.9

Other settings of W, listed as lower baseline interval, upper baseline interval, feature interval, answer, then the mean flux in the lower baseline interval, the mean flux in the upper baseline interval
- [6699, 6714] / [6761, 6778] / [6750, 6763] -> -0.2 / 68.3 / 71.4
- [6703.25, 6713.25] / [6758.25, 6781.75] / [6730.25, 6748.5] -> 0.0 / 68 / 71.7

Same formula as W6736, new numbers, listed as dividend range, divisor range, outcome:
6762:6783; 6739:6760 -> 1.00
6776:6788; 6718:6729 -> 1.08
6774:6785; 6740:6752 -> 1.00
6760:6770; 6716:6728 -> 1.06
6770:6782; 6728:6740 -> 1.06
